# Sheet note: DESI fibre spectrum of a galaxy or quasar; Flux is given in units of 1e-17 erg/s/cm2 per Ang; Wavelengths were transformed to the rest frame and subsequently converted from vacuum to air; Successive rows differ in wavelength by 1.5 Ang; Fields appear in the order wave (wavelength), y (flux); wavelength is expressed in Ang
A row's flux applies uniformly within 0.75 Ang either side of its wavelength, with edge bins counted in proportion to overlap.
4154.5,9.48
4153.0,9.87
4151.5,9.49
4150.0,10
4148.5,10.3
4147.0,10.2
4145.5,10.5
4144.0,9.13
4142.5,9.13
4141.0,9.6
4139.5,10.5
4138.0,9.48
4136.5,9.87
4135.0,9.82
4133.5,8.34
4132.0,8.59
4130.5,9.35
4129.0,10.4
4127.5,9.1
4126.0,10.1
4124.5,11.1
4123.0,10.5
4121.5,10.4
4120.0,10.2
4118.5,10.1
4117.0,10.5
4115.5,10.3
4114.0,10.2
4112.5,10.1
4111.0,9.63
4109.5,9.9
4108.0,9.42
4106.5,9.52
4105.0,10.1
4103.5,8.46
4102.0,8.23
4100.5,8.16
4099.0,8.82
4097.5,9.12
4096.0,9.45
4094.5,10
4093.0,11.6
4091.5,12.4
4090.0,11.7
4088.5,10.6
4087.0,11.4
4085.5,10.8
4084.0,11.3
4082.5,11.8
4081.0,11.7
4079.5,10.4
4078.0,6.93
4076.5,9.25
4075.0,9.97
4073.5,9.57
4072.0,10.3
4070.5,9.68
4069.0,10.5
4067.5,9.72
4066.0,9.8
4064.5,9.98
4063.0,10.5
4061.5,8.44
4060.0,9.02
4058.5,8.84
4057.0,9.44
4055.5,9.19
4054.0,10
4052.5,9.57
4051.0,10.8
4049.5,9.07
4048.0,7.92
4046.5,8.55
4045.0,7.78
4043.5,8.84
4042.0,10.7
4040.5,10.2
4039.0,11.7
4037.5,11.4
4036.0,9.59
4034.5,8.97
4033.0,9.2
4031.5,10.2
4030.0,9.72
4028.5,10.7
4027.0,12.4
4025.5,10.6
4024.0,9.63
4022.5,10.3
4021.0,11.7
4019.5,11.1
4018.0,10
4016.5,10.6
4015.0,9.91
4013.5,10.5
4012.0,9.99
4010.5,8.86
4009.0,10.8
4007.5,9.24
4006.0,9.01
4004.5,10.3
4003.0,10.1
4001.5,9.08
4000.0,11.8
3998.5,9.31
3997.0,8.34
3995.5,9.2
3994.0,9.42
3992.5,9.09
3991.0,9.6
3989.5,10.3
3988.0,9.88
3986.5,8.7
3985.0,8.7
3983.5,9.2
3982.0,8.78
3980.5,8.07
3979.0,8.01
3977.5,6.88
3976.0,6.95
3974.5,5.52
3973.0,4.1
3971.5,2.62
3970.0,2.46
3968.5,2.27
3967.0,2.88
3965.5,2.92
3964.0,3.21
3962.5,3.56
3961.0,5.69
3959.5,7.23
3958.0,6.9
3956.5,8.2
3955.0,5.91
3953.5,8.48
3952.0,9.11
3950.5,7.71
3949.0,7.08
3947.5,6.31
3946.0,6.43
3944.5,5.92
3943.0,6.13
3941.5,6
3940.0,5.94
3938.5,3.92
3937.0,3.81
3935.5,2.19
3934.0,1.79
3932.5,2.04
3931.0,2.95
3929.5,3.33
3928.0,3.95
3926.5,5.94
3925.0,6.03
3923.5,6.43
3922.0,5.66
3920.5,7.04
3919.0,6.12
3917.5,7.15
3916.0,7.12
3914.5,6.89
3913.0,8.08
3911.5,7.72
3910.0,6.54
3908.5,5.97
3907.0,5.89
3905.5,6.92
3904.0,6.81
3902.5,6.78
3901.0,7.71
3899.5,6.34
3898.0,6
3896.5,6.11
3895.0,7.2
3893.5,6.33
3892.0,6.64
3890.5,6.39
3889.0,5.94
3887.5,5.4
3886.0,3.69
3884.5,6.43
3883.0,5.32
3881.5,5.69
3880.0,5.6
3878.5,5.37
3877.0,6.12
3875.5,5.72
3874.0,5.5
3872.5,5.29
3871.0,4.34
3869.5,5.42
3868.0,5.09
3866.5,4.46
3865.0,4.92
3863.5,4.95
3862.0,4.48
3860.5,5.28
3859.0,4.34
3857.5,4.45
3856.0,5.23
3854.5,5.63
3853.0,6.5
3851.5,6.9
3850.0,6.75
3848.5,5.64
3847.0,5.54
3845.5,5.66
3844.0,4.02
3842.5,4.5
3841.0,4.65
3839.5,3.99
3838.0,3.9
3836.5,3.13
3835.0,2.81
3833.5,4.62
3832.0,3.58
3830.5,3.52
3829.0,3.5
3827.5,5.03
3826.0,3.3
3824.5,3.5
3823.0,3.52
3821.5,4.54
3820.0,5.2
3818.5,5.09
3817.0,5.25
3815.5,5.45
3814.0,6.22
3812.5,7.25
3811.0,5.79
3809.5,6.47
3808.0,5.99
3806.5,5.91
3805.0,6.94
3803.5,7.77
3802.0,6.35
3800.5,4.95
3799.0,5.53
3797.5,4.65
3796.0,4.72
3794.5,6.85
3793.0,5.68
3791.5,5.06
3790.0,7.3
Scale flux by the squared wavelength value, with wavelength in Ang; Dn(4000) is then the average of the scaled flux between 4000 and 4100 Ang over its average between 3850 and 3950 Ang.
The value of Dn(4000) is 1.92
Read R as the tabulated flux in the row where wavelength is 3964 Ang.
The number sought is 3.21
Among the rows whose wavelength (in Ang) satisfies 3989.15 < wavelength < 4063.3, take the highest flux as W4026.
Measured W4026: 12.4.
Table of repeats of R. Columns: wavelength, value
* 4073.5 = 9.57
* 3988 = 9.88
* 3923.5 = 6.43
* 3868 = 5.09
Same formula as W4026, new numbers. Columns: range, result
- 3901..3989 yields 9.88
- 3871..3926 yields 8.08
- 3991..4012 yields 11.8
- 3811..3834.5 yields 7.25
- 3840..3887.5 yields 6.9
